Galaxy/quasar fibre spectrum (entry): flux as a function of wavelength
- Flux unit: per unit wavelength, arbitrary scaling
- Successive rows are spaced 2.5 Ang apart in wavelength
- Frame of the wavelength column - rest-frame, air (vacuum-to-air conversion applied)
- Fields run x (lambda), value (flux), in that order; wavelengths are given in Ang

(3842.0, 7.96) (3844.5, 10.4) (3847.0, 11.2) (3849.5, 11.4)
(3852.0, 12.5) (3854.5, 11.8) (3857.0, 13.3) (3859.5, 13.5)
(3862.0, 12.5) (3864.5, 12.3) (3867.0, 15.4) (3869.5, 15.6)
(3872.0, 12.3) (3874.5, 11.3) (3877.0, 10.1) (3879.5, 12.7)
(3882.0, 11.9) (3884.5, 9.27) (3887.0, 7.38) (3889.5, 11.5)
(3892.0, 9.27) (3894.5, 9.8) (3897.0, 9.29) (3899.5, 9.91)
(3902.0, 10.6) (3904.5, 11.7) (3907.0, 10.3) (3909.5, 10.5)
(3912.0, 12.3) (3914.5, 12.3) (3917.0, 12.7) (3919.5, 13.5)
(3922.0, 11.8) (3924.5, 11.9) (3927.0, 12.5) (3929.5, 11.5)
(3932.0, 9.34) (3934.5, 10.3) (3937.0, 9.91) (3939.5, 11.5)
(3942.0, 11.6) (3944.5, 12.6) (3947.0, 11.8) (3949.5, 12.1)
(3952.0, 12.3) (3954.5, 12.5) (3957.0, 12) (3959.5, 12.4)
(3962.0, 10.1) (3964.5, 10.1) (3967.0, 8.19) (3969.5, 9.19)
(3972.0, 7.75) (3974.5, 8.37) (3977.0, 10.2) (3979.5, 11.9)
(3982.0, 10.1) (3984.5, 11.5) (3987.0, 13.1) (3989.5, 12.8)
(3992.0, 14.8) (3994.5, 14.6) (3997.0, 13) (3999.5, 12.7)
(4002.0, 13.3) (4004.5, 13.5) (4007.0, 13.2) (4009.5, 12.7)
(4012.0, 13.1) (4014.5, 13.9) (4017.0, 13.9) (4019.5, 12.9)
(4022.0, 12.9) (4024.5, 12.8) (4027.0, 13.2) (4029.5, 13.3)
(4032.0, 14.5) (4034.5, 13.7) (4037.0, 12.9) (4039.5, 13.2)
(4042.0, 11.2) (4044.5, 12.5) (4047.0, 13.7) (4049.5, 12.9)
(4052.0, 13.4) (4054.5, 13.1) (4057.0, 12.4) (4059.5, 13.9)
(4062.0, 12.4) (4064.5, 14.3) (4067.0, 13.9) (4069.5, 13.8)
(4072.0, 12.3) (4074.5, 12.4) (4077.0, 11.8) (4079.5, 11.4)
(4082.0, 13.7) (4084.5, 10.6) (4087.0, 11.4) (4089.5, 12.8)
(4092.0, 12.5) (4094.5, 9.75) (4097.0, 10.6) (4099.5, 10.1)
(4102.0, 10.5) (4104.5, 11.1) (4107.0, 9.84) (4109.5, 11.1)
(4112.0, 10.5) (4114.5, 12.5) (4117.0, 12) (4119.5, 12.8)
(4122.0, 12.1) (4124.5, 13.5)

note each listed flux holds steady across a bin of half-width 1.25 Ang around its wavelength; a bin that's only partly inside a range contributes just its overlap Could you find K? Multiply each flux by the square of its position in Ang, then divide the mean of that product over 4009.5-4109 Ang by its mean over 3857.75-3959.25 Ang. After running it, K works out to 1.17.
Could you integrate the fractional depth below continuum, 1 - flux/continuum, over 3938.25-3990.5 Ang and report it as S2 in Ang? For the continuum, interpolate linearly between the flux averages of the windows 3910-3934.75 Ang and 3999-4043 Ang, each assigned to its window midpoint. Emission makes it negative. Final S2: 5.7 Ang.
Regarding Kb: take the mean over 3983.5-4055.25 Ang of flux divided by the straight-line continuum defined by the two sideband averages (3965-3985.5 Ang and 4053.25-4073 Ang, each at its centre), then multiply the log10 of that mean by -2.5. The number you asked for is -0.16 mag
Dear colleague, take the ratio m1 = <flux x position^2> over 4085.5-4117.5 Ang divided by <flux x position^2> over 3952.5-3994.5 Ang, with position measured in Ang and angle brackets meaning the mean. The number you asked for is 1.1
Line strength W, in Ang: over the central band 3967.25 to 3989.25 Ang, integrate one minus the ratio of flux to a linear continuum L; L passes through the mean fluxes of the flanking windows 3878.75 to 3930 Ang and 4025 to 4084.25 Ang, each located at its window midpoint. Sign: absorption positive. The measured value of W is 3.18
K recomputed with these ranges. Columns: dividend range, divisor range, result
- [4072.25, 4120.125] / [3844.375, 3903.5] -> 1.11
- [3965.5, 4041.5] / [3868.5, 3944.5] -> 1.16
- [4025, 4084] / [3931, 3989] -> 1.26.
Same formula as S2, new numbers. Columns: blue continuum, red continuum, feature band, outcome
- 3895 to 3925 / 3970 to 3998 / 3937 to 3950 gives -0.3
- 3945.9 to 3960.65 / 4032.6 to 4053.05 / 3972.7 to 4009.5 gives 0.7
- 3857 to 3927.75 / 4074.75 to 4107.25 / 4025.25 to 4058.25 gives -4.9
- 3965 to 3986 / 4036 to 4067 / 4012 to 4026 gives -2.0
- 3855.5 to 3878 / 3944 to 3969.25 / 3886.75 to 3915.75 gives 4.2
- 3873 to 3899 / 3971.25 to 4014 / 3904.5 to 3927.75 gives -2.4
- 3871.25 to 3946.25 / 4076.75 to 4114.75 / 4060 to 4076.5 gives -2.9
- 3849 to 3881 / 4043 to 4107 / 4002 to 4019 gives -1.3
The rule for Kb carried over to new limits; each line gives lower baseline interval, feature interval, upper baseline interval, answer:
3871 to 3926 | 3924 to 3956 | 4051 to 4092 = -0.01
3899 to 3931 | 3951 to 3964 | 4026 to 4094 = 0.02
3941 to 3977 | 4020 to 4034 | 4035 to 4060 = -0.08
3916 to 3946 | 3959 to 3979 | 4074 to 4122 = 0.21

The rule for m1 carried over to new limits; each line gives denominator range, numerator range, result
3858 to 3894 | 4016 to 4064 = 1.21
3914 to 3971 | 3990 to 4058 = 1.21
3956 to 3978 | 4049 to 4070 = 1.43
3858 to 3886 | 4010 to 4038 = 1.16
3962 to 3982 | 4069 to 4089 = 1.35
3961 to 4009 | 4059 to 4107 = 1.09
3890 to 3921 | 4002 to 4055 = 1.27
